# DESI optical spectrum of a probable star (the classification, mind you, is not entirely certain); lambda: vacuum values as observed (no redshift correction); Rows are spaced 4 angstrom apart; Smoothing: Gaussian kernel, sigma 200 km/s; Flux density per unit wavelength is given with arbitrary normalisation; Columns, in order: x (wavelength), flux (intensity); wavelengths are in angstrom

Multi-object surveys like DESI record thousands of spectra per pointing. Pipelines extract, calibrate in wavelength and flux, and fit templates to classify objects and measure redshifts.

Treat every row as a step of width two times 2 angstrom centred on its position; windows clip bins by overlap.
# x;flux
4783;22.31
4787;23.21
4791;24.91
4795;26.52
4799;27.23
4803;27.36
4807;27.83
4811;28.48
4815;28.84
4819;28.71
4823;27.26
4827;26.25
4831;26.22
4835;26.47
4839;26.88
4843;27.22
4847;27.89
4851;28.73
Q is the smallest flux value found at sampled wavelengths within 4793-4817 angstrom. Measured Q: 26.52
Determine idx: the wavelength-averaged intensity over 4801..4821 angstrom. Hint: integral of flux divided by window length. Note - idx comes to 28.2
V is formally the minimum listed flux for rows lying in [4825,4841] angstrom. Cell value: 26.22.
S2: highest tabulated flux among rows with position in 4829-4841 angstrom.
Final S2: 26.88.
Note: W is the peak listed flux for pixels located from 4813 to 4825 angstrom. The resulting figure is 28.84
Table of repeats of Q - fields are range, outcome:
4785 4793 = 23.21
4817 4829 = 26.25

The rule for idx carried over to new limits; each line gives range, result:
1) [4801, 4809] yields 27.6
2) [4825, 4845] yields 26.6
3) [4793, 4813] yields 27.5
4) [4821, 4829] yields 26.8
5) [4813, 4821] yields 28.8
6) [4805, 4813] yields 28.2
